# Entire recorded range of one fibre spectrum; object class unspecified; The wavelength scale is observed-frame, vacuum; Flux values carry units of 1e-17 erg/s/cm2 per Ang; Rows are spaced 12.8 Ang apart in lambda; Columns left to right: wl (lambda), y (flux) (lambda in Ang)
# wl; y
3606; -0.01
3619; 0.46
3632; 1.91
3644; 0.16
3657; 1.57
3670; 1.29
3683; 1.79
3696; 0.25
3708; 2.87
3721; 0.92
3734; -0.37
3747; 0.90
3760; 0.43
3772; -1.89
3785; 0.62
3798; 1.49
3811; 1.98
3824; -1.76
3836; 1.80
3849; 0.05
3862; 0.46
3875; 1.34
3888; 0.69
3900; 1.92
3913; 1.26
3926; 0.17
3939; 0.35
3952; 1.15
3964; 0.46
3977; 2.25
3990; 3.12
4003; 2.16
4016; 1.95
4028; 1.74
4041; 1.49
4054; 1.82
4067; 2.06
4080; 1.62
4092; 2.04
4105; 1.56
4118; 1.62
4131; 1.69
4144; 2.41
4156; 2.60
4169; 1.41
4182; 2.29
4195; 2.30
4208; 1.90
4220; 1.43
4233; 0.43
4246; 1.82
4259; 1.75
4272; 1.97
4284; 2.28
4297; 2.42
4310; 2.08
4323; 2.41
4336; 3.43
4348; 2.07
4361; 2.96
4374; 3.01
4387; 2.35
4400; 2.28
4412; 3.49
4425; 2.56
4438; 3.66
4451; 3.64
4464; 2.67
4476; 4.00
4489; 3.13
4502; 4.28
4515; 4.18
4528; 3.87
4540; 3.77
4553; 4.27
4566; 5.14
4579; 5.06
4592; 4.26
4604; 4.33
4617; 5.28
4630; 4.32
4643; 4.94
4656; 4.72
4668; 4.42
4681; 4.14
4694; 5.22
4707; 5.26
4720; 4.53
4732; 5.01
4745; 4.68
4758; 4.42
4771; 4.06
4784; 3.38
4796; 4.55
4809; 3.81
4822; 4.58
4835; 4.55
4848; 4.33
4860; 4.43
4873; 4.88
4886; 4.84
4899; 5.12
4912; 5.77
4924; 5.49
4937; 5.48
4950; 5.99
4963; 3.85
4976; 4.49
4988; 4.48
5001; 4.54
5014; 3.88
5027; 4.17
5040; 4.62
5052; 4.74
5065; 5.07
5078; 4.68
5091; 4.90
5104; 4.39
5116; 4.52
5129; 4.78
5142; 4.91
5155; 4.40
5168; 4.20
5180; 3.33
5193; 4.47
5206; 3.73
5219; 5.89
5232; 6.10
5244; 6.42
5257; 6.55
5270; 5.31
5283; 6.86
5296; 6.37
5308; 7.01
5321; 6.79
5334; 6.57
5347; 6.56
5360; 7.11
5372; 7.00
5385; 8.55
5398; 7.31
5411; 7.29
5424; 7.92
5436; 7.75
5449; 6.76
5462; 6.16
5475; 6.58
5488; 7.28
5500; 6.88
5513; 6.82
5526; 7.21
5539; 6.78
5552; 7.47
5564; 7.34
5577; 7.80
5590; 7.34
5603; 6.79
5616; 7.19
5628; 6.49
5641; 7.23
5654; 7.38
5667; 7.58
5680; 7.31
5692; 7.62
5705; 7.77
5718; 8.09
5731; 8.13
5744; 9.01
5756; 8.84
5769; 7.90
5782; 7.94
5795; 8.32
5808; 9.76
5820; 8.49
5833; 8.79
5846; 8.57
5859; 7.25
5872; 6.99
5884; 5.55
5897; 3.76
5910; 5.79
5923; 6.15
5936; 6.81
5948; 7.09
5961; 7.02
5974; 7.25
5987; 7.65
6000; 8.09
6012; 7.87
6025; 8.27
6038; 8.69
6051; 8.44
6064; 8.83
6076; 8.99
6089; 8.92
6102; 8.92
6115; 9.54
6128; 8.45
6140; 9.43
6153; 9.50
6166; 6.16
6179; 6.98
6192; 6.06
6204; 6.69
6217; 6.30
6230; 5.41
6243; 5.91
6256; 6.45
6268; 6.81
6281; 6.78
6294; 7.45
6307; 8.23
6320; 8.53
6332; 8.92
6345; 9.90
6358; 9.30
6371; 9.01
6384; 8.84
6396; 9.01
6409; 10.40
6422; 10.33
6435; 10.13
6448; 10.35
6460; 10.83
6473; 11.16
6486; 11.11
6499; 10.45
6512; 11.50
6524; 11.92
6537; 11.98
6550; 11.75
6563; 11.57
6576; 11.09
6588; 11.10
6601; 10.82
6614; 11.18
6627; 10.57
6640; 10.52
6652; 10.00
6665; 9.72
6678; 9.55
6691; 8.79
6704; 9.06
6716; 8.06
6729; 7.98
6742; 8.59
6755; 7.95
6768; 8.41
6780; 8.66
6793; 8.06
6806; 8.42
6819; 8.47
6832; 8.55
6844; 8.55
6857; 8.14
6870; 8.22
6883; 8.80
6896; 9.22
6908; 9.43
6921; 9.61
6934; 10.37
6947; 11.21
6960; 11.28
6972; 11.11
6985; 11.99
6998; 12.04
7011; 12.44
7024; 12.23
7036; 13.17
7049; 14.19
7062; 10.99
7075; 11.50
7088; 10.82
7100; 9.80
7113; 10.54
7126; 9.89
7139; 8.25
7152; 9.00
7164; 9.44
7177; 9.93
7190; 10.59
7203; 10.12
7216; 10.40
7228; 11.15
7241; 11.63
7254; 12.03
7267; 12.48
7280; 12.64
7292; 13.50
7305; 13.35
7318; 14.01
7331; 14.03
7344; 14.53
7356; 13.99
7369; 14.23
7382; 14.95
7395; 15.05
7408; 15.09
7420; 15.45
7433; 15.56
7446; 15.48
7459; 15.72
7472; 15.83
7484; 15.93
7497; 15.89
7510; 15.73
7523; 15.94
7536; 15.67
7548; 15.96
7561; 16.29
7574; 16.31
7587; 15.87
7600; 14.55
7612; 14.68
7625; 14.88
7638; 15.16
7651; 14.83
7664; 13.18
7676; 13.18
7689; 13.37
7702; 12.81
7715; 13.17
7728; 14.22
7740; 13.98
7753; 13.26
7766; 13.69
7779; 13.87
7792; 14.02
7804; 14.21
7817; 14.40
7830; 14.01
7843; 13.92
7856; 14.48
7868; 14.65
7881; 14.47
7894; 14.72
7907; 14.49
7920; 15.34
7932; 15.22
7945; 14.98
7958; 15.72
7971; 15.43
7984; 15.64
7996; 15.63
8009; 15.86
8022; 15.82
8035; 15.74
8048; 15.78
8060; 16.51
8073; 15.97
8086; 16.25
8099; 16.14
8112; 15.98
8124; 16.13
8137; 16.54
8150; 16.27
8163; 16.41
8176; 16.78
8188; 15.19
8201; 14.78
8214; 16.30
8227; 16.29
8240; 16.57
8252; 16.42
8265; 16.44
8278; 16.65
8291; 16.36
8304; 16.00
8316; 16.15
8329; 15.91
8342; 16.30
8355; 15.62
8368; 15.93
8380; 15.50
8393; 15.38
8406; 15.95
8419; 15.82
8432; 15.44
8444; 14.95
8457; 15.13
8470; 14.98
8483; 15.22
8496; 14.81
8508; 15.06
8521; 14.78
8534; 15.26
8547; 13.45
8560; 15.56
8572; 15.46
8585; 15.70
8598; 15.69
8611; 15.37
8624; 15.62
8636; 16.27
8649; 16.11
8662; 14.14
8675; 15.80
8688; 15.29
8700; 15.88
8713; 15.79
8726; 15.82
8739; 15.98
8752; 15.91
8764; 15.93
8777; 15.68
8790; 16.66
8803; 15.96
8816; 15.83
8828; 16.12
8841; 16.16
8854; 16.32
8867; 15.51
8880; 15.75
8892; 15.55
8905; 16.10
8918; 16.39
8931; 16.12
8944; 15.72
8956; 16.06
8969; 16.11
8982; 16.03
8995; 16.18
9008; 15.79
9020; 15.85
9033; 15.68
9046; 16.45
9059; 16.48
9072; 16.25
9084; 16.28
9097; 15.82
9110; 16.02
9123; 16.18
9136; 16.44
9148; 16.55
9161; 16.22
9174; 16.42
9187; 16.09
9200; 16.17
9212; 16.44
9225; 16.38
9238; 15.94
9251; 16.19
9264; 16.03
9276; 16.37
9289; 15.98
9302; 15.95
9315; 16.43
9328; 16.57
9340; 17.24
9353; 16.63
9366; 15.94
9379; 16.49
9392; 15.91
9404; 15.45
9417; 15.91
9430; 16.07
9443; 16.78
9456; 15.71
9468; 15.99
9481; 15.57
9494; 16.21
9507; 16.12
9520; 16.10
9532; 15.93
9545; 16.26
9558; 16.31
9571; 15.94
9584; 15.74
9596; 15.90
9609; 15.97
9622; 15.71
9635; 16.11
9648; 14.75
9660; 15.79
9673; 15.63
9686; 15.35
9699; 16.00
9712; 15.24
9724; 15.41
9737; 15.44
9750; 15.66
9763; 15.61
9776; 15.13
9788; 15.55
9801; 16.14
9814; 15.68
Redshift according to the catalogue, 0.00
